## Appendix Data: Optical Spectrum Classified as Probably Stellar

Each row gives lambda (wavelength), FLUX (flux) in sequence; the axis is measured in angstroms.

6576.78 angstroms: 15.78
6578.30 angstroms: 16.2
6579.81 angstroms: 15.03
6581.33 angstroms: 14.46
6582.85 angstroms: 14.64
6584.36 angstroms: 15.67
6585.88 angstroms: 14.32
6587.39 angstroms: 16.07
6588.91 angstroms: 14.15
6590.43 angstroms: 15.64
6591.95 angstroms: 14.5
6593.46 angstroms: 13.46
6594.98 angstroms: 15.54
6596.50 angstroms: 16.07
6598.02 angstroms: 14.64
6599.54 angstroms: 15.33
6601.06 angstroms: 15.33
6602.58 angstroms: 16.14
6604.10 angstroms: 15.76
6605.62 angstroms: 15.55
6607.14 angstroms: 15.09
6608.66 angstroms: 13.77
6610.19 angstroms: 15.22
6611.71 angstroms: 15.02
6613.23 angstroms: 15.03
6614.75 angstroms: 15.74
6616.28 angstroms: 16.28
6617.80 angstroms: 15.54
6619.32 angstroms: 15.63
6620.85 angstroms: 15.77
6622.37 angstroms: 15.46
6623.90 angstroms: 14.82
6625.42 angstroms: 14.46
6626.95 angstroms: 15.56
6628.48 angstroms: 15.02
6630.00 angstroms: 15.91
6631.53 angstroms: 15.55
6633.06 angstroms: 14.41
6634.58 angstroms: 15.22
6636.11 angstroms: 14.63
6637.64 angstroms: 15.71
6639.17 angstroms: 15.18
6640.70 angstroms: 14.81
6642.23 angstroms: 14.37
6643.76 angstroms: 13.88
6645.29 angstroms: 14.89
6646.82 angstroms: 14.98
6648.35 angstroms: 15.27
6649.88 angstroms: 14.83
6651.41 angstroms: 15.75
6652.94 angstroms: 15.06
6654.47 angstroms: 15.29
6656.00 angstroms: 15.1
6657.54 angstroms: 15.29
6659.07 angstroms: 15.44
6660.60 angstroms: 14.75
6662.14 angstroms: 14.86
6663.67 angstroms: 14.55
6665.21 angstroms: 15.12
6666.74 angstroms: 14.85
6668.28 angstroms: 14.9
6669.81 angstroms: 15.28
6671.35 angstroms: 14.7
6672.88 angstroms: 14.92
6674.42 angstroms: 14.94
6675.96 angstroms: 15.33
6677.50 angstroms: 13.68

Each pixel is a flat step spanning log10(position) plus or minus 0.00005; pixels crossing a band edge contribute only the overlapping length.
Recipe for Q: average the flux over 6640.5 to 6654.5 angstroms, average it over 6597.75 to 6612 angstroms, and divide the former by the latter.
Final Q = 0.98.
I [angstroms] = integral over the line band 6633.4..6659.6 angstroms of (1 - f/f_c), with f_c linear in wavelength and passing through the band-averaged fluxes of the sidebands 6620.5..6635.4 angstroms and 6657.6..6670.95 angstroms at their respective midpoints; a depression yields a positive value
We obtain 0.1 angstroms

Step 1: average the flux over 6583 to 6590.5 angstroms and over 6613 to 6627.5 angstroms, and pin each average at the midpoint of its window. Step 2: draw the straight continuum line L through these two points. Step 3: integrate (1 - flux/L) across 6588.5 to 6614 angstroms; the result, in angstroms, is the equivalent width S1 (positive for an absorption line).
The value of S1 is 0.26 angstroms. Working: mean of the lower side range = 15.1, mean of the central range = 15.1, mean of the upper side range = 15.4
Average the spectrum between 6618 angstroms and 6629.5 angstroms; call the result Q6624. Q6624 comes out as 15.3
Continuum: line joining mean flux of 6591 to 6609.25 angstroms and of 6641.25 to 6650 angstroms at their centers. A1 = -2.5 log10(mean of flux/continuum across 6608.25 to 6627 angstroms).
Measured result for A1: -0.022 mag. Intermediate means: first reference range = 15.1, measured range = 15.3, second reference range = 14.7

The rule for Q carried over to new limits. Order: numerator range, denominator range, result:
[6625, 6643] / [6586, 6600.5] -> 1.00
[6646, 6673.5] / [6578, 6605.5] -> 0.99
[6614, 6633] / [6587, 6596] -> 1.04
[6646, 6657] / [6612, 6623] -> 0.97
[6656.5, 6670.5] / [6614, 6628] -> 0.97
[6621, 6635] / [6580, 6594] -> 1.03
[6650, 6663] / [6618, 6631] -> 0.99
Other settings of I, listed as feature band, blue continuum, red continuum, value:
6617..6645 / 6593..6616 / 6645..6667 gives 0.1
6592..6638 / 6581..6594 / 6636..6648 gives -1.3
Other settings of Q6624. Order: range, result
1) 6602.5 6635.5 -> 15.3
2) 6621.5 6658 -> 15.1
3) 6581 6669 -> 15.1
